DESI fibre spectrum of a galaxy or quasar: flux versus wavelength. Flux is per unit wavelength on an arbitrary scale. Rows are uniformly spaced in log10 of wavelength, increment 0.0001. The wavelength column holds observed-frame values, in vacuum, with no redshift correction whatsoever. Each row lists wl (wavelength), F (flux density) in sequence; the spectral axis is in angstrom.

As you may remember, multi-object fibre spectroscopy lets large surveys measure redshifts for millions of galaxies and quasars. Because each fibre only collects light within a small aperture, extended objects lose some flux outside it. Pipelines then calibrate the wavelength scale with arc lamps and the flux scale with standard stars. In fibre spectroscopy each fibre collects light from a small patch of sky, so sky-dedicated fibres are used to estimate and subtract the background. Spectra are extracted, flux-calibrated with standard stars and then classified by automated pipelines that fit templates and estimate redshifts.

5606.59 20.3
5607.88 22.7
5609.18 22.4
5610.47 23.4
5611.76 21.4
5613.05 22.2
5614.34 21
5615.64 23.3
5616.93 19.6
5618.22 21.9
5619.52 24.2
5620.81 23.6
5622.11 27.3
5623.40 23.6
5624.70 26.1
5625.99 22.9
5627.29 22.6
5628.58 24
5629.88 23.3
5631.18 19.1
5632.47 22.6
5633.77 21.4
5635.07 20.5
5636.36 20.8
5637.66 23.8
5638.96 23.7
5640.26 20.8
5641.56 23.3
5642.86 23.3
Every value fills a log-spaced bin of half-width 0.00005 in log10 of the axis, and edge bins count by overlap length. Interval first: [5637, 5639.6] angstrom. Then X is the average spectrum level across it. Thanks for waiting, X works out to 23.7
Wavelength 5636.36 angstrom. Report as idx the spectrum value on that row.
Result 20.8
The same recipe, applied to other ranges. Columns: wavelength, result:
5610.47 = 23.4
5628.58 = 24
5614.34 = 21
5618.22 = 21.9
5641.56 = 23.3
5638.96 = 23.7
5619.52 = 24.2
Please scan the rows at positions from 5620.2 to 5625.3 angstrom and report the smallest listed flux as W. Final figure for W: 23.6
